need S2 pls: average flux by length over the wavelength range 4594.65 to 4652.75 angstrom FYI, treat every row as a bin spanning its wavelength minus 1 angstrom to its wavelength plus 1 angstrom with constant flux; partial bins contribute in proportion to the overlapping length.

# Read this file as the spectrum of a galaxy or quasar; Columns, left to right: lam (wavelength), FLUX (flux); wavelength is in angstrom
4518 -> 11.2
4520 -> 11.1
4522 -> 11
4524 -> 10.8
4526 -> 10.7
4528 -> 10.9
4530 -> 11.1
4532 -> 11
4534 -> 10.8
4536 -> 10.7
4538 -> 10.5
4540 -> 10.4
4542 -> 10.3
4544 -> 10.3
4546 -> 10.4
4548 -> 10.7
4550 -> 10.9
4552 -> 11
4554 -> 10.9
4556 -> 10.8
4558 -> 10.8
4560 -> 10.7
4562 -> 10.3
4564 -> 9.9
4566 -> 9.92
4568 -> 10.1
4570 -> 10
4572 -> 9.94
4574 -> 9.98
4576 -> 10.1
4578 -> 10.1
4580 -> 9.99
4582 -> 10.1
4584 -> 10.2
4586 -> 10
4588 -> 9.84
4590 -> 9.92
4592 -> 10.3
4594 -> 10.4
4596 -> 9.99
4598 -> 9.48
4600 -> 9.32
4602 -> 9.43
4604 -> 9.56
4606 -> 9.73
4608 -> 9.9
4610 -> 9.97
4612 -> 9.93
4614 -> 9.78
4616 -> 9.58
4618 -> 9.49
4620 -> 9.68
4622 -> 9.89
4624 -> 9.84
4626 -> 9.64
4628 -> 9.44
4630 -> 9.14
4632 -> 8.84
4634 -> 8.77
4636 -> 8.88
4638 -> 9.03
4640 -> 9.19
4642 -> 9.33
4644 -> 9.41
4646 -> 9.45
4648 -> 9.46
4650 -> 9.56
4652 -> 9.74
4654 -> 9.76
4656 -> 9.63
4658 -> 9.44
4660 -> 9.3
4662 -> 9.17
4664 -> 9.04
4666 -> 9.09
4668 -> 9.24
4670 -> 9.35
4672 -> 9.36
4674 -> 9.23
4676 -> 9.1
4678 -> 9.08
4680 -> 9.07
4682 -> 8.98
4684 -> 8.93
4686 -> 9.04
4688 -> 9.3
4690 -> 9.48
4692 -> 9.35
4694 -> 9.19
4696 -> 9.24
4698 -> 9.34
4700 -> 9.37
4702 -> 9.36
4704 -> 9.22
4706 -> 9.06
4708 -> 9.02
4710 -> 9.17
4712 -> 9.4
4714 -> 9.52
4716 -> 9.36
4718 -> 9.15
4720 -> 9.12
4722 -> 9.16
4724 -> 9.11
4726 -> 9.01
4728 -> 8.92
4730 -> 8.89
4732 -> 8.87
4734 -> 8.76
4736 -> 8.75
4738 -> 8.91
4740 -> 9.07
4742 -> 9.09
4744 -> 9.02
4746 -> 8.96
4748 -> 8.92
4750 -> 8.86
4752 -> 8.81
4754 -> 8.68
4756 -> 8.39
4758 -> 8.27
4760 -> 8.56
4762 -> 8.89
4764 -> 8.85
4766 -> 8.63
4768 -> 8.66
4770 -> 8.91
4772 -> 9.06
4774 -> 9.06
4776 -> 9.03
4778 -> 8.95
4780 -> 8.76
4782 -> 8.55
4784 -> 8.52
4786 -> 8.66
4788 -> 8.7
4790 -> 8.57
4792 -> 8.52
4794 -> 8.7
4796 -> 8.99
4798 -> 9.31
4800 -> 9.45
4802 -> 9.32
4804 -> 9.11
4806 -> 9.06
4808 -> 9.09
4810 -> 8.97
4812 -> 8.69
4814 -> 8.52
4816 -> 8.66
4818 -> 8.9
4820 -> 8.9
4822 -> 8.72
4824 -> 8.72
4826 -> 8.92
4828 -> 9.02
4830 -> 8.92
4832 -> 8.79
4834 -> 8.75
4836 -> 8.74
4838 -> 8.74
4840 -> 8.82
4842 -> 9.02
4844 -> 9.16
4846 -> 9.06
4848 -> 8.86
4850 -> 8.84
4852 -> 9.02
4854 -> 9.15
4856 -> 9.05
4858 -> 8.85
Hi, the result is 9.5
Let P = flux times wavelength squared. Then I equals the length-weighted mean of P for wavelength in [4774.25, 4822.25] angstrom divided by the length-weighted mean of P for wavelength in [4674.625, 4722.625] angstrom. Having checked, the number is 1.00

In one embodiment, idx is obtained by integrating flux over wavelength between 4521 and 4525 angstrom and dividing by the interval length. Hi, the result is 10.9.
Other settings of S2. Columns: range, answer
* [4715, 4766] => 8.89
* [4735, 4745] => 8.97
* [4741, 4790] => 8.78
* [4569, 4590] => 10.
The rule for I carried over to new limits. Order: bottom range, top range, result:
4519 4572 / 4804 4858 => 0.95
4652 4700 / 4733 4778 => 0.99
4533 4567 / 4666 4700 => 0.92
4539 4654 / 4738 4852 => 0.97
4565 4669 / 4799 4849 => 1.01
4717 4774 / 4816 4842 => 1.03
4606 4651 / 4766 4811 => 1.01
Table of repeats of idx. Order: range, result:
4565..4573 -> 9.99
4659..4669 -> 9.17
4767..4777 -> 8.94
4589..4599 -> 10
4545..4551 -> 10.7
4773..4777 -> 9.04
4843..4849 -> 9.03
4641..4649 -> 9.41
